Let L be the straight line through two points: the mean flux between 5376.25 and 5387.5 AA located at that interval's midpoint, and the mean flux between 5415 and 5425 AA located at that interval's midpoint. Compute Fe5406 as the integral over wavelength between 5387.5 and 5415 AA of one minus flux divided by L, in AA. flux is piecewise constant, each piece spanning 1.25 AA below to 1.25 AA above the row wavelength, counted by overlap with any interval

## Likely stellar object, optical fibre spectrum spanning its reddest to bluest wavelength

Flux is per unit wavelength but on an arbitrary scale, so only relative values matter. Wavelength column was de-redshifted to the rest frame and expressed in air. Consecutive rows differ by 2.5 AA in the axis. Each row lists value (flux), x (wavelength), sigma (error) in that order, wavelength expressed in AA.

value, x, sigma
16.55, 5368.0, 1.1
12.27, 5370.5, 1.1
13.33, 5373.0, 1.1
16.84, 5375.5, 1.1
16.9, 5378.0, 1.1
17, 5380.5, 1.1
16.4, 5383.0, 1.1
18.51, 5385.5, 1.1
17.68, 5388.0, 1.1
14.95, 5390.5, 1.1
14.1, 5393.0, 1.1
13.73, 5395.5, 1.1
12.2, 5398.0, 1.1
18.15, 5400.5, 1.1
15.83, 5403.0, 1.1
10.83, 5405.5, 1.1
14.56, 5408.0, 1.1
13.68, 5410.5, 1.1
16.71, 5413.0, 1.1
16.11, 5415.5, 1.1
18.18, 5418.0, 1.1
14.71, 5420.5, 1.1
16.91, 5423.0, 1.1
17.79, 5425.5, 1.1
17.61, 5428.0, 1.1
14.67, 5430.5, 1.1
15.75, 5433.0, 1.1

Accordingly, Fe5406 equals 3.6 AA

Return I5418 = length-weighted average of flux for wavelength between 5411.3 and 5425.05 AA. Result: 16.5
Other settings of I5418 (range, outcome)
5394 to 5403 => 14.8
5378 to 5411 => 15.3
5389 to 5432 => 15.4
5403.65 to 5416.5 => 14.4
